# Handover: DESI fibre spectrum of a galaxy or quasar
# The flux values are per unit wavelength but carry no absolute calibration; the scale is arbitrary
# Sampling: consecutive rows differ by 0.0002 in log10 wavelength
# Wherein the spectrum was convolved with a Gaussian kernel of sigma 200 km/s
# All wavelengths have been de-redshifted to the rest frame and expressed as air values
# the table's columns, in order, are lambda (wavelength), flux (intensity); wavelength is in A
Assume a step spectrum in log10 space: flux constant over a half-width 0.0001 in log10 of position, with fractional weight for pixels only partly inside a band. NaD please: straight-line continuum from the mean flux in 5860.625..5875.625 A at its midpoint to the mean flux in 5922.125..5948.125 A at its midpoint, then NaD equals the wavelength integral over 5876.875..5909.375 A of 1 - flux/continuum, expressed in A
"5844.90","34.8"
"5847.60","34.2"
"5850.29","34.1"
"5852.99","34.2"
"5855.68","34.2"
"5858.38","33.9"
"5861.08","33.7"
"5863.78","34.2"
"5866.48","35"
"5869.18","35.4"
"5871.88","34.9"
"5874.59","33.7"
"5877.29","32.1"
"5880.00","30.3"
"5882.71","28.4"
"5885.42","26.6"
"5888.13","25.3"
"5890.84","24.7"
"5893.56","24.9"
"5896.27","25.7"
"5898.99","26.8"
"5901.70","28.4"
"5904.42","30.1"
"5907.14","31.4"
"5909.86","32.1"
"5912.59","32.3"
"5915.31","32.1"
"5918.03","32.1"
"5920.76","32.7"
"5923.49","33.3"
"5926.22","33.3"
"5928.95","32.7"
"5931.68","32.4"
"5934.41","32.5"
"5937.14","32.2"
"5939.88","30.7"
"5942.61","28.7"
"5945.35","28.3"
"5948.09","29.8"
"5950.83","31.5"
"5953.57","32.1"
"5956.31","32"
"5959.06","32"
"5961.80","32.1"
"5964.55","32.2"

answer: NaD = 5.4 A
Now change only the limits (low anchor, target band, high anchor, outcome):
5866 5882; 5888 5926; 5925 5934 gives 3.79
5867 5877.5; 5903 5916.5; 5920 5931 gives 0.72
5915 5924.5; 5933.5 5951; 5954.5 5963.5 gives 1.00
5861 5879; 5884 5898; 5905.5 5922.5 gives 3.23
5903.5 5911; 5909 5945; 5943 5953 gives -1.61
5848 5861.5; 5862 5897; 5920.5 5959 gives 3.31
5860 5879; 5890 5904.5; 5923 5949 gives 2.81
